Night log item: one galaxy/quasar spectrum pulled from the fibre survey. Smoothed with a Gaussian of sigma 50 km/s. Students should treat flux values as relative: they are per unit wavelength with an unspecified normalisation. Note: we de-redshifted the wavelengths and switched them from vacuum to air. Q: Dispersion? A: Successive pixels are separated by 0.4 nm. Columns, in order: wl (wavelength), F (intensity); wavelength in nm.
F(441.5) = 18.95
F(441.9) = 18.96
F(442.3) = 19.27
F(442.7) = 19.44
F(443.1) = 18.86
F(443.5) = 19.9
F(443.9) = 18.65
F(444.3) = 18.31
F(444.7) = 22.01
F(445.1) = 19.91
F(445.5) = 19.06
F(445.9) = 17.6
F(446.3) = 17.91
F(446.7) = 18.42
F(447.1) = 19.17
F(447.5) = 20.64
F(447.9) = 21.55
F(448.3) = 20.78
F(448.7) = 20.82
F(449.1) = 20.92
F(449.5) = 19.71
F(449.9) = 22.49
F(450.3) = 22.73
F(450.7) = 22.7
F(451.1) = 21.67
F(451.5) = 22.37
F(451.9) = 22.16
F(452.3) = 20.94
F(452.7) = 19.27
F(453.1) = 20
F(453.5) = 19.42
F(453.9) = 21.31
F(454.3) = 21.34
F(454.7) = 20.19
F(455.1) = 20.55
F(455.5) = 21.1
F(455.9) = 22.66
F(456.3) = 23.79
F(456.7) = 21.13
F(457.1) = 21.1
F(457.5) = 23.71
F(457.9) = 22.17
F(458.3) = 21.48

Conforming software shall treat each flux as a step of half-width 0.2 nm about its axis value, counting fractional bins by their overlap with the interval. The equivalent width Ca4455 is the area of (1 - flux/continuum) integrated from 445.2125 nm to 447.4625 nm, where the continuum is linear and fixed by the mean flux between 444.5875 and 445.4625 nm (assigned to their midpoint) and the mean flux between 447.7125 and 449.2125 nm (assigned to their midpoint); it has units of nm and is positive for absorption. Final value 0.22 nm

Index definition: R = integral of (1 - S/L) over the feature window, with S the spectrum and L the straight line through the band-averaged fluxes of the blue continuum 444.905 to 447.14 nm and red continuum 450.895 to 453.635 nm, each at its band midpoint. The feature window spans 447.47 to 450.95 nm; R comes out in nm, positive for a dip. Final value -0.29 nm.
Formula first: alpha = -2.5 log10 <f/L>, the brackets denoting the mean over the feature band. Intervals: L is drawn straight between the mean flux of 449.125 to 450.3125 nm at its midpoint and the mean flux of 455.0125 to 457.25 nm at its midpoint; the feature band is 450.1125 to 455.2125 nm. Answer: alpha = 0.02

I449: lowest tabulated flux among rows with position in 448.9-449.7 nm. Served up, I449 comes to 19.71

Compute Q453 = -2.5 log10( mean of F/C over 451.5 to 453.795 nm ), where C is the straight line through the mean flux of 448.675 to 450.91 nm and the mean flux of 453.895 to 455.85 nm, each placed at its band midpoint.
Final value 0.04 mag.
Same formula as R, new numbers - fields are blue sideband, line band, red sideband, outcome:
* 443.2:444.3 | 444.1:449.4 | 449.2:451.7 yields 0.145 nm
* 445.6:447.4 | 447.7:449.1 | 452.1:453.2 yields -0.153 nm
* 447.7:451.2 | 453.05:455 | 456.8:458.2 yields 0.124 nm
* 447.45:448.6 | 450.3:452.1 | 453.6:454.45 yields -0.104 nm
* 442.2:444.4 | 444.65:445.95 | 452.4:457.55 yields -0.011 nm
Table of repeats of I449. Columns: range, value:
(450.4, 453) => 19.27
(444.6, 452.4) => 17.6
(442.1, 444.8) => 18.31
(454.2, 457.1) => 20.19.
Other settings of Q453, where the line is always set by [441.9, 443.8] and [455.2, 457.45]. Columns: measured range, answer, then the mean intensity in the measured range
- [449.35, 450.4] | -0.05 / 21.6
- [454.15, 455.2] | 0.05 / 20.7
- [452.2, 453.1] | 0.07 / 20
